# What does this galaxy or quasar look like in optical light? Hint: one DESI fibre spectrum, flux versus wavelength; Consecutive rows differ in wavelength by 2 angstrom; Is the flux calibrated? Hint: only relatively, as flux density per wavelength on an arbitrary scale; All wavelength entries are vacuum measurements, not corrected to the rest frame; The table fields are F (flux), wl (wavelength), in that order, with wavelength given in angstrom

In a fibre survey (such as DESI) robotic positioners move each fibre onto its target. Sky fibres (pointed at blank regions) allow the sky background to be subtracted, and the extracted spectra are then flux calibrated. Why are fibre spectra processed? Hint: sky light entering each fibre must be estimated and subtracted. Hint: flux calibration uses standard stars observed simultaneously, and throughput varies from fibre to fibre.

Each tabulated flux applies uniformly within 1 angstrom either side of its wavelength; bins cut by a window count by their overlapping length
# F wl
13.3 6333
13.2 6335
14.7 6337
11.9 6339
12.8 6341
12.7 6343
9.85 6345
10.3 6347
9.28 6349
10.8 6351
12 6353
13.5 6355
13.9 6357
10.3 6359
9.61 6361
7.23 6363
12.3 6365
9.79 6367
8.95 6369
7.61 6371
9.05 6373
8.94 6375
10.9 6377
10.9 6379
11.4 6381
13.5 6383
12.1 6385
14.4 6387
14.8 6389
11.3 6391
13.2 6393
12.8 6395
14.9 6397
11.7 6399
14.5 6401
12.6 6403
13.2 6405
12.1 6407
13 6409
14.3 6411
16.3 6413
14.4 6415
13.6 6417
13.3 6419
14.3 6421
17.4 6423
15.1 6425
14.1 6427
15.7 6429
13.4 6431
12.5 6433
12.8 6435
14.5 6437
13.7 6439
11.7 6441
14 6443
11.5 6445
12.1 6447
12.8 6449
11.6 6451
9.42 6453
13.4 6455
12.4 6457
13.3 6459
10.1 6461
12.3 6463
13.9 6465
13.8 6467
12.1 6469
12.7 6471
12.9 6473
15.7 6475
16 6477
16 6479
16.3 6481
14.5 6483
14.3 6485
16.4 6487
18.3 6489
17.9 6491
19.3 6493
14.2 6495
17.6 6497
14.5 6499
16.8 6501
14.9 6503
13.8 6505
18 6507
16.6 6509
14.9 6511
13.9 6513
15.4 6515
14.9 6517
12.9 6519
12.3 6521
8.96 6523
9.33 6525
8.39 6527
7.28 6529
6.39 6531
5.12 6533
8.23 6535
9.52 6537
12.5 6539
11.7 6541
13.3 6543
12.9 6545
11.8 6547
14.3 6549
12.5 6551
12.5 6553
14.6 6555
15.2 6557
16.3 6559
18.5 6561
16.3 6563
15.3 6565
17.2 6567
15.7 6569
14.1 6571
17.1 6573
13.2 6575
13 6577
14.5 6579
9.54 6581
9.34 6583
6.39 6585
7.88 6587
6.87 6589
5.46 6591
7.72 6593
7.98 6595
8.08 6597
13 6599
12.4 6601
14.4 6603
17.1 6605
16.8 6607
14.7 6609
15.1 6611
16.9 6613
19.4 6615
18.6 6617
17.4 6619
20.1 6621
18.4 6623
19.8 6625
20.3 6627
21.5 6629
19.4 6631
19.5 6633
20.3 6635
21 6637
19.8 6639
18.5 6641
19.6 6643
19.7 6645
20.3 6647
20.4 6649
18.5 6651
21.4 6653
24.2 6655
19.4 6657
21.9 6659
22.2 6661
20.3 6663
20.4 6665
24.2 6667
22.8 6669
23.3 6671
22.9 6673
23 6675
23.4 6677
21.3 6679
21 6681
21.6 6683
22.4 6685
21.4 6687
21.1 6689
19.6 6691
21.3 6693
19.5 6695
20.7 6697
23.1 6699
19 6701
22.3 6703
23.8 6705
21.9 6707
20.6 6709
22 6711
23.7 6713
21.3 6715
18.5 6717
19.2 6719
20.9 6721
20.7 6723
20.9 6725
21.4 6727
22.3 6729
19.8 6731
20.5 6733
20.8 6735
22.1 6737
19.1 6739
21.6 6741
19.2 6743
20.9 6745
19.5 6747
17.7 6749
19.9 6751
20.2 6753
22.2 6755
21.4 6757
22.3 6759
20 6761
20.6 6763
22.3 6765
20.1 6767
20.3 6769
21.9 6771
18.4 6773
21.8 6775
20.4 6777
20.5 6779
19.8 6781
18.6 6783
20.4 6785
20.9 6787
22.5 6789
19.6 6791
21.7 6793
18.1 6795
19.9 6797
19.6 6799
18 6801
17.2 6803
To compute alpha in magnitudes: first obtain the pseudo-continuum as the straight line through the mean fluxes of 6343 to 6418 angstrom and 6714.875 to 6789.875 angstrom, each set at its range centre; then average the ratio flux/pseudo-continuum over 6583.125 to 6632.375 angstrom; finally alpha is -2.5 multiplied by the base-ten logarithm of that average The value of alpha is 0.20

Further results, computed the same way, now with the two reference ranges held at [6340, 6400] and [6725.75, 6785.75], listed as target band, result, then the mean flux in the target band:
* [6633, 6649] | -0.12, 19.9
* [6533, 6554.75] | 0.31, 11.7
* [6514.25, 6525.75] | 0.21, 12.3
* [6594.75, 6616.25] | 0.18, 14.4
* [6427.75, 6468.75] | 0.04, 12.7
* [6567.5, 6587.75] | 0.31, 12.3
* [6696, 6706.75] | -0.13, 21.8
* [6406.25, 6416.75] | -0.14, 14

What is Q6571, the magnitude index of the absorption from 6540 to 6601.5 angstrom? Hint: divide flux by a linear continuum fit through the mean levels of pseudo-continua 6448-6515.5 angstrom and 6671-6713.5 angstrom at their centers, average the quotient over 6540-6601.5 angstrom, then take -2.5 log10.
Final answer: 0.372 mag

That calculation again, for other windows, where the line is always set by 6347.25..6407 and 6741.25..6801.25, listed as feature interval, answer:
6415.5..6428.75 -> -0.17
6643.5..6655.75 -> -0.17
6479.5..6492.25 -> -0.17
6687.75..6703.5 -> -0.12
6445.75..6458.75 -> 0.10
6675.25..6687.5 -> -0.19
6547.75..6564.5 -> 0.04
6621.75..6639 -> -0.16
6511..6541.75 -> 0.37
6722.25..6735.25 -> -0.08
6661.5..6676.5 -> -0.24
